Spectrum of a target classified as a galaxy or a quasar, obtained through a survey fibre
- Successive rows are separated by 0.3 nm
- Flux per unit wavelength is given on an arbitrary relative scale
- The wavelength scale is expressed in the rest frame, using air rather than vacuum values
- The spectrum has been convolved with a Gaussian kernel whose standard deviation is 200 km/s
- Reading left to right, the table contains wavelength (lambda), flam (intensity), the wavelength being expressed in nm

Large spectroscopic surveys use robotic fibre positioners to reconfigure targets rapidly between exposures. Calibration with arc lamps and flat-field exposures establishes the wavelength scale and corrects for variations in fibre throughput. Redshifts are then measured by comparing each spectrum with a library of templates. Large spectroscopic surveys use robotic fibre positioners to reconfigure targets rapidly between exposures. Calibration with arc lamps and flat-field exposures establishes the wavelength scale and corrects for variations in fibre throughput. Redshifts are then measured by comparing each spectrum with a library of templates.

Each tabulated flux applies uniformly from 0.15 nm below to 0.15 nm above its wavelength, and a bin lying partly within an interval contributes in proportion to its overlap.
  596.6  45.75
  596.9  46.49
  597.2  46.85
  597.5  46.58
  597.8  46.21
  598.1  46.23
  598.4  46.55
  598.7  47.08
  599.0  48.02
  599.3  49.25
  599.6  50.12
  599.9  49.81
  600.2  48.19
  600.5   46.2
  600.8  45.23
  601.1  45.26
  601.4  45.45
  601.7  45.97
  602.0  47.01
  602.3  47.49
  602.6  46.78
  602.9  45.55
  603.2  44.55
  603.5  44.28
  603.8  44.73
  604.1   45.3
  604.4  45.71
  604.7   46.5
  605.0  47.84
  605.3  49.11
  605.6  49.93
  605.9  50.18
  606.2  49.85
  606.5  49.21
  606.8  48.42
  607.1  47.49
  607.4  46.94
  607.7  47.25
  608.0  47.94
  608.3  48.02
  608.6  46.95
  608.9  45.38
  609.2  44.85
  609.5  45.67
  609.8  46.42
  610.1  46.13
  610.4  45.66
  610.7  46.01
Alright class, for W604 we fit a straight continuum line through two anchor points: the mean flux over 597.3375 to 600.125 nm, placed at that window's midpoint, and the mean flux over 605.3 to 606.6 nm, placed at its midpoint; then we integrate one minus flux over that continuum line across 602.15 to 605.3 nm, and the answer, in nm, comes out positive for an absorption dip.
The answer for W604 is 0.199 nm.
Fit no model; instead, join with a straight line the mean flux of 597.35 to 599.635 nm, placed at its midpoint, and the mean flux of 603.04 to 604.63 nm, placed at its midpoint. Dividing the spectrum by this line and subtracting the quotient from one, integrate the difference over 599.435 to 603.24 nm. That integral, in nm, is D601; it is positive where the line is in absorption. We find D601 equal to -0.058 nm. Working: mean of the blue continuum 47.4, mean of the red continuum 45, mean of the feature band 46.8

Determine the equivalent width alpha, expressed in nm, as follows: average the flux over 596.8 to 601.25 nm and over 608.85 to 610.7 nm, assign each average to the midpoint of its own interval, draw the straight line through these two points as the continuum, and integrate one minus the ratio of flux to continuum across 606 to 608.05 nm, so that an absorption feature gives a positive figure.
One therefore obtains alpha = -0.09 nm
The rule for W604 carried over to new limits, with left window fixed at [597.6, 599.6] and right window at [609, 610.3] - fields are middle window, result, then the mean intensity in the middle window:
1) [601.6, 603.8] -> 0.044 nm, 45.9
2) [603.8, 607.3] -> -0.122 nm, 48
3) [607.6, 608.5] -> -0.034 nm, 47.7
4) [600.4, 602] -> 0.044 nm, 45.7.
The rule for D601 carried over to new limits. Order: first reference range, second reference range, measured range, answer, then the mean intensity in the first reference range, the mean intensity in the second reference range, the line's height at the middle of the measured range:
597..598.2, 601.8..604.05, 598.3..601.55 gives -0.09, 46.5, 45.8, 46.2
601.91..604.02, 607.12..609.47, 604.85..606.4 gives -0.11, 45.7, 46.7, 46.2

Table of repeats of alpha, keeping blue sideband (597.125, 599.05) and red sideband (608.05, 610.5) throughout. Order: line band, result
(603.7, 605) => 0.016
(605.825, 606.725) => -0.063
